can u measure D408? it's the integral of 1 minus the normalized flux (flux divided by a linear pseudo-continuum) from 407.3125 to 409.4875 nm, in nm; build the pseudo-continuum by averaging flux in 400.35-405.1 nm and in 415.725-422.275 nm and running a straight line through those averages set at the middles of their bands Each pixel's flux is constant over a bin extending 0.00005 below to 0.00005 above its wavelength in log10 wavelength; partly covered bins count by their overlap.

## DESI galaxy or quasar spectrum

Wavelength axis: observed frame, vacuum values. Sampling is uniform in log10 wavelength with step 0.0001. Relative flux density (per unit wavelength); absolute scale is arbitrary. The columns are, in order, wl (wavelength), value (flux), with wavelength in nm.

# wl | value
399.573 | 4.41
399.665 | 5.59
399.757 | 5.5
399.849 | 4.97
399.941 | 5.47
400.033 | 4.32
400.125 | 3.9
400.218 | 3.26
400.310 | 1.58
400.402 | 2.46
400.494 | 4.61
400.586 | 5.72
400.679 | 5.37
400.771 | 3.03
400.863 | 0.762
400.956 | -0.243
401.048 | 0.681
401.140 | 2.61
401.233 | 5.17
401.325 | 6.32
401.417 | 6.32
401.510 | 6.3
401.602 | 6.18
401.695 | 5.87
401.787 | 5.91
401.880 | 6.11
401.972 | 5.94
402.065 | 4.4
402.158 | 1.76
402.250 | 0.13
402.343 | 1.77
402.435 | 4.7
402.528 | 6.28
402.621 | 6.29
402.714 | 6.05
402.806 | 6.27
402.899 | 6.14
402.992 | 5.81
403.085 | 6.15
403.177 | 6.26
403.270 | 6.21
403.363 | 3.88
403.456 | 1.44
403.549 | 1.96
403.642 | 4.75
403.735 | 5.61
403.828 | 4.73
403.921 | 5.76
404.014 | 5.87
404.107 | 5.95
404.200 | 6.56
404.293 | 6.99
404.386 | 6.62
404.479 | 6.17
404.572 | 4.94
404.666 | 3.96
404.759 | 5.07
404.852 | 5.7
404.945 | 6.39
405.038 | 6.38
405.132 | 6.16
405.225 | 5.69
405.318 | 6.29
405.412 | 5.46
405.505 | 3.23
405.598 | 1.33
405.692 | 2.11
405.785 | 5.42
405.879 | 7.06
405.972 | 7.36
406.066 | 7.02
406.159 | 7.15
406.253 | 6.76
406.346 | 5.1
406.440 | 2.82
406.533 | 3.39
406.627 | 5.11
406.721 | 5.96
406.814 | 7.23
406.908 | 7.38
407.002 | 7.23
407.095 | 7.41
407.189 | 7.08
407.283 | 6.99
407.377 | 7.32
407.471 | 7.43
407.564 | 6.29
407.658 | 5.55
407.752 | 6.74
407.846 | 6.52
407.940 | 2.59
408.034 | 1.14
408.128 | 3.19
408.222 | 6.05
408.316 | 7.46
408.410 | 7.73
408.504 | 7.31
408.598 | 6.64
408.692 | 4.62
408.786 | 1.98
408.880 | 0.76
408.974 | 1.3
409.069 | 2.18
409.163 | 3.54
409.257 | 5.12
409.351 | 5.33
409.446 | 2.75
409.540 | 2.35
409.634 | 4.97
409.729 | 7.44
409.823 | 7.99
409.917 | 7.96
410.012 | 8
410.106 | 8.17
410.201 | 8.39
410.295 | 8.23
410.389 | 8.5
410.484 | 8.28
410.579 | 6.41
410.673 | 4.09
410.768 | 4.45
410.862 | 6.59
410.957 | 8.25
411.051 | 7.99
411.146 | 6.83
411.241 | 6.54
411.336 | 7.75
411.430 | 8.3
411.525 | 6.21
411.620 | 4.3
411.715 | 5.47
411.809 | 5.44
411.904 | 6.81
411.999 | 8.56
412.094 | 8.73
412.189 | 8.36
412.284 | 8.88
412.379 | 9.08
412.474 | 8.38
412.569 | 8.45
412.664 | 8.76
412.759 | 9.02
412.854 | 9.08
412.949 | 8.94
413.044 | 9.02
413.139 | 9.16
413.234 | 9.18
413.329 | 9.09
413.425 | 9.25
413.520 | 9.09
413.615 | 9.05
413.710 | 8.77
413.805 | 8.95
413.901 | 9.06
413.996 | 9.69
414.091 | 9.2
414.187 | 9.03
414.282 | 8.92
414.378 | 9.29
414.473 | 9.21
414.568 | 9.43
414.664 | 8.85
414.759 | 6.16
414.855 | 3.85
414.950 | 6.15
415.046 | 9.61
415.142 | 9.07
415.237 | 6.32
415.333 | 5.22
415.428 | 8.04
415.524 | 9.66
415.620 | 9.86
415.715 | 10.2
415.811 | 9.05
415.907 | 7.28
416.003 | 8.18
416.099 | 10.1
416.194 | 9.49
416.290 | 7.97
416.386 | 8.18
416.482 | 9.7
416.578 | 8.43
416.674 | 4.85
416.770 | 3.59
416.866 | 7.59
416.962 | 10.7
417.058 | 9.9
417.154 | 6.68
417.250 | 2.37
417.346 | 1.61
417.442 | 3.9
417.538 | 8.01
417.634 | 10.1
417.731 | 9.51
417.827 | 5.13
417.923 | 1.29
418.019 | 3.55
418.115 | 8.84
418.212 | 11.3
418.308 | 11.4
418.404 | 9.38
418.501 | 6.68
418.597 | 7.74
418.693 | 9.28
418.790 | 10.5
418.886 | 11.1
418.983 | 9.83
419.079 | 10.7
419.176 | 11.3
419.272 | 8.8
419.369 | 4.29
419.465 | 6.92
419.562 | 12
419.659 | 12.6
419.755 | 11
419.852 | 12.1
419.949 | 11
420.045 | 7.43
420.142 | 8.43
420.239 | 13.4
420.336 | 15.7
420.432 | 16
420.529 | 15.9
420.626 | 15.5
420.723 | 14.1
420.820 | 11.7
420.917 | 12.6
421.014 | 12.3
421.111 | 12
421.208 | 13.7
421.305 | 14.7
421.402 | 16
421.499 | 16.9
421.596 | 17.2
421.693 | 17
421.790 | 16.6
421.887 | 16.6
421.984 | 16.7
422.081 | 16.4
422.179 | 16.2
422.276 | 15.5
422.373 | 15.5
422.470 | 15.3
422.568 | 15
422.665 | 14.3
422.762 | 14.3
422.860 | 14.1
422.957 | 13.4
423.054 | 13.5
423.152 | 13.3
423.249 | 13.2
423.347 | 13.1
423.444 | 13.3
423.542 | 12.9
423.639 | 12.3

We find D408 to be 0.63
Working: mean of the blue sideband 4.83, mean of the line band 4.78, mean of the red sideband 10.5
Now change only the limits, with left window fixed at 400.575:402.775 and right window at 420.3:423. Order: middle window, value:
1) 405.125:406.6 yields 0.32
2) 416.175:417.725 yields 0.67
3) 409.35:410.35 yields 0.25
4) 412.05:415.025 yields 0.56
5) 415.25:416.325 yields 0.30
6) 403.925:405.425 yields 0.00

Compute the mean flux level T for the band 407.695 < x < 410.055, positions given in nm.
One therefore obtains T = 4.86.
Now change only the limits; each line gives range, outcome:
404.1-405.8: 5.27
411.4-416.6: 8.36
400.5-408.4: 5.2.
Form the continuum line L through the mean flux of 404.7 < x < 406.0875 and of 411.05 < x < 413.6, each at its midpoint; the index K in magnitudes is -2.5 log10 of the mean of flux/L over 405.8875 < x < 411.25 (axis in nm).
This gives 0.11 mag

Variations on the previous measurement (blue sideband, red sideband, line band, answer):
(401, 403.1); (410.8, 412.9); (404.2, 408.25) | 0.07 mag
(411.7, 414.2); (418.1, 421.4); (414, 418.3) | 0.27 mag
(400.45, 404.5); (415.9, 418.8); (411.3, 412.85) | -0.18 mag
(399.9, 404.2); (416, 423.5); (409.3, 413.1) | 0.10 mag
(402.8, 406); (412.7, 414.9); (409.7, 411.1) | 0.02 mag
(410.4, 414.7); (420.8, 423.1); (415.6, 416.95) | 0.29 mag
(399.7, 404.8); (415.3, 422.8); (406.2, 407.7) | 0.03 mag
